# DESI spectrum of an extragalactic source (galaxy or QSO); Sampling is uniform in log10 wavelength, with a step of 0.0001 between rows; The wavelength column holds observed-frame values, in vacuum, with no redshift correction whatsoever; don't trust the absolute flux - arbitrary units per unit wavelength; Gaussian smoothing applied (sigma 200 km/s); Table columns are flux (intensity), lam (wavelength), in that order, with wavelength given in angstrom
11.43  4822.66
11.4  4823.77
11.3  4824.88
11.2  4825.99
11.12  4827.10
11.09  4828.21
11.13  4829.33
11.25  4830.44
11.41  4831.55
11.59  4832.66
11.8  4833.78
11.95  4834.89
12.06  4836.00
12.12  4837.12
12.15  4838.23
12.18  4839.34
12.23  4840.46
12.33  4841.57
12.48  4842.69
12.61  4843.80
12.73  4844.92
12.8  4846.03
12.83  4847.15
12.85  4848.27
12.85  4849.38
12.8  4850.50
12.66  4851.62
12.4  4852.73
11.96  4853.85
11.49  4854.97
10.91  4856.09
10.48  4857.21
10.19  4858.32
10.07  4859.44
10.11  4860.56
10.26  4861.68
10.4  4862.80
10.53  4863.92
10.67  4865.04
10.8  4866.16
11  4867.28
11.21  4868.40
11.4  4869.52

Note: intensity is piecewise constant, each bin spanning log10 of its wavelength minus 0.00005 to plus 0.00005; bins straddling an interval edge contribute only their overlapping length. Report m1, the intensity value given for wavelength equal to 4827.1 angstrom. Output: 11.12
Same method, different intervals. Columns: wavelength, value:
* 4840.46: 12.23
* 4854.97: 11.49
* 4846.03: 12.8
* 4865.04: 10.67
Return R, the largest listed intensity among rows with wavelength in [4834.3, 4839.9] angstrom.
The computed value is 12.18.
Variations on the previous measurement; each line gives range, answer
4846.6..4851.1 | 12.85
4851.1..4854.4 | 12.66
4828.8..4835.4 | 11.95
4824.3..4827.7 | 11.3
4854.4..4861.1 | 11.49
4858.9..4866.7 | 10.8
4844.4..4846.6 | 12.8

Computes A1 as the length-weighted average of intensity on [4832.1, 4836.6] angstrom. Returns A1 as 11.8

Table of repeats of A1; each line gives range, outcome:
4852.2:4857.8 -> 11.4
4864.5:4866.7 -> 10.7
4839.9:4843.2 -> 12.3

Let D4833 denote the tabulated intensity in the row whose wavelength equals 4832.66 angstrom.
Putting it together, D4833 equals 11.59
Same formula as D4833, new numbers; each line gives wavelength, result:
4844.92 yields 12.73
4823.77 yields 11.4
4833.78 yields 11.8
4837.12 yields 12.12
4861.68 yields 10.26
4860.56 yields 10.11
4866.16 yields 10.8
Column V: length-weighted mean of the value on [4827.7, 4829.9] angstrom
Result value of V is 11.1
